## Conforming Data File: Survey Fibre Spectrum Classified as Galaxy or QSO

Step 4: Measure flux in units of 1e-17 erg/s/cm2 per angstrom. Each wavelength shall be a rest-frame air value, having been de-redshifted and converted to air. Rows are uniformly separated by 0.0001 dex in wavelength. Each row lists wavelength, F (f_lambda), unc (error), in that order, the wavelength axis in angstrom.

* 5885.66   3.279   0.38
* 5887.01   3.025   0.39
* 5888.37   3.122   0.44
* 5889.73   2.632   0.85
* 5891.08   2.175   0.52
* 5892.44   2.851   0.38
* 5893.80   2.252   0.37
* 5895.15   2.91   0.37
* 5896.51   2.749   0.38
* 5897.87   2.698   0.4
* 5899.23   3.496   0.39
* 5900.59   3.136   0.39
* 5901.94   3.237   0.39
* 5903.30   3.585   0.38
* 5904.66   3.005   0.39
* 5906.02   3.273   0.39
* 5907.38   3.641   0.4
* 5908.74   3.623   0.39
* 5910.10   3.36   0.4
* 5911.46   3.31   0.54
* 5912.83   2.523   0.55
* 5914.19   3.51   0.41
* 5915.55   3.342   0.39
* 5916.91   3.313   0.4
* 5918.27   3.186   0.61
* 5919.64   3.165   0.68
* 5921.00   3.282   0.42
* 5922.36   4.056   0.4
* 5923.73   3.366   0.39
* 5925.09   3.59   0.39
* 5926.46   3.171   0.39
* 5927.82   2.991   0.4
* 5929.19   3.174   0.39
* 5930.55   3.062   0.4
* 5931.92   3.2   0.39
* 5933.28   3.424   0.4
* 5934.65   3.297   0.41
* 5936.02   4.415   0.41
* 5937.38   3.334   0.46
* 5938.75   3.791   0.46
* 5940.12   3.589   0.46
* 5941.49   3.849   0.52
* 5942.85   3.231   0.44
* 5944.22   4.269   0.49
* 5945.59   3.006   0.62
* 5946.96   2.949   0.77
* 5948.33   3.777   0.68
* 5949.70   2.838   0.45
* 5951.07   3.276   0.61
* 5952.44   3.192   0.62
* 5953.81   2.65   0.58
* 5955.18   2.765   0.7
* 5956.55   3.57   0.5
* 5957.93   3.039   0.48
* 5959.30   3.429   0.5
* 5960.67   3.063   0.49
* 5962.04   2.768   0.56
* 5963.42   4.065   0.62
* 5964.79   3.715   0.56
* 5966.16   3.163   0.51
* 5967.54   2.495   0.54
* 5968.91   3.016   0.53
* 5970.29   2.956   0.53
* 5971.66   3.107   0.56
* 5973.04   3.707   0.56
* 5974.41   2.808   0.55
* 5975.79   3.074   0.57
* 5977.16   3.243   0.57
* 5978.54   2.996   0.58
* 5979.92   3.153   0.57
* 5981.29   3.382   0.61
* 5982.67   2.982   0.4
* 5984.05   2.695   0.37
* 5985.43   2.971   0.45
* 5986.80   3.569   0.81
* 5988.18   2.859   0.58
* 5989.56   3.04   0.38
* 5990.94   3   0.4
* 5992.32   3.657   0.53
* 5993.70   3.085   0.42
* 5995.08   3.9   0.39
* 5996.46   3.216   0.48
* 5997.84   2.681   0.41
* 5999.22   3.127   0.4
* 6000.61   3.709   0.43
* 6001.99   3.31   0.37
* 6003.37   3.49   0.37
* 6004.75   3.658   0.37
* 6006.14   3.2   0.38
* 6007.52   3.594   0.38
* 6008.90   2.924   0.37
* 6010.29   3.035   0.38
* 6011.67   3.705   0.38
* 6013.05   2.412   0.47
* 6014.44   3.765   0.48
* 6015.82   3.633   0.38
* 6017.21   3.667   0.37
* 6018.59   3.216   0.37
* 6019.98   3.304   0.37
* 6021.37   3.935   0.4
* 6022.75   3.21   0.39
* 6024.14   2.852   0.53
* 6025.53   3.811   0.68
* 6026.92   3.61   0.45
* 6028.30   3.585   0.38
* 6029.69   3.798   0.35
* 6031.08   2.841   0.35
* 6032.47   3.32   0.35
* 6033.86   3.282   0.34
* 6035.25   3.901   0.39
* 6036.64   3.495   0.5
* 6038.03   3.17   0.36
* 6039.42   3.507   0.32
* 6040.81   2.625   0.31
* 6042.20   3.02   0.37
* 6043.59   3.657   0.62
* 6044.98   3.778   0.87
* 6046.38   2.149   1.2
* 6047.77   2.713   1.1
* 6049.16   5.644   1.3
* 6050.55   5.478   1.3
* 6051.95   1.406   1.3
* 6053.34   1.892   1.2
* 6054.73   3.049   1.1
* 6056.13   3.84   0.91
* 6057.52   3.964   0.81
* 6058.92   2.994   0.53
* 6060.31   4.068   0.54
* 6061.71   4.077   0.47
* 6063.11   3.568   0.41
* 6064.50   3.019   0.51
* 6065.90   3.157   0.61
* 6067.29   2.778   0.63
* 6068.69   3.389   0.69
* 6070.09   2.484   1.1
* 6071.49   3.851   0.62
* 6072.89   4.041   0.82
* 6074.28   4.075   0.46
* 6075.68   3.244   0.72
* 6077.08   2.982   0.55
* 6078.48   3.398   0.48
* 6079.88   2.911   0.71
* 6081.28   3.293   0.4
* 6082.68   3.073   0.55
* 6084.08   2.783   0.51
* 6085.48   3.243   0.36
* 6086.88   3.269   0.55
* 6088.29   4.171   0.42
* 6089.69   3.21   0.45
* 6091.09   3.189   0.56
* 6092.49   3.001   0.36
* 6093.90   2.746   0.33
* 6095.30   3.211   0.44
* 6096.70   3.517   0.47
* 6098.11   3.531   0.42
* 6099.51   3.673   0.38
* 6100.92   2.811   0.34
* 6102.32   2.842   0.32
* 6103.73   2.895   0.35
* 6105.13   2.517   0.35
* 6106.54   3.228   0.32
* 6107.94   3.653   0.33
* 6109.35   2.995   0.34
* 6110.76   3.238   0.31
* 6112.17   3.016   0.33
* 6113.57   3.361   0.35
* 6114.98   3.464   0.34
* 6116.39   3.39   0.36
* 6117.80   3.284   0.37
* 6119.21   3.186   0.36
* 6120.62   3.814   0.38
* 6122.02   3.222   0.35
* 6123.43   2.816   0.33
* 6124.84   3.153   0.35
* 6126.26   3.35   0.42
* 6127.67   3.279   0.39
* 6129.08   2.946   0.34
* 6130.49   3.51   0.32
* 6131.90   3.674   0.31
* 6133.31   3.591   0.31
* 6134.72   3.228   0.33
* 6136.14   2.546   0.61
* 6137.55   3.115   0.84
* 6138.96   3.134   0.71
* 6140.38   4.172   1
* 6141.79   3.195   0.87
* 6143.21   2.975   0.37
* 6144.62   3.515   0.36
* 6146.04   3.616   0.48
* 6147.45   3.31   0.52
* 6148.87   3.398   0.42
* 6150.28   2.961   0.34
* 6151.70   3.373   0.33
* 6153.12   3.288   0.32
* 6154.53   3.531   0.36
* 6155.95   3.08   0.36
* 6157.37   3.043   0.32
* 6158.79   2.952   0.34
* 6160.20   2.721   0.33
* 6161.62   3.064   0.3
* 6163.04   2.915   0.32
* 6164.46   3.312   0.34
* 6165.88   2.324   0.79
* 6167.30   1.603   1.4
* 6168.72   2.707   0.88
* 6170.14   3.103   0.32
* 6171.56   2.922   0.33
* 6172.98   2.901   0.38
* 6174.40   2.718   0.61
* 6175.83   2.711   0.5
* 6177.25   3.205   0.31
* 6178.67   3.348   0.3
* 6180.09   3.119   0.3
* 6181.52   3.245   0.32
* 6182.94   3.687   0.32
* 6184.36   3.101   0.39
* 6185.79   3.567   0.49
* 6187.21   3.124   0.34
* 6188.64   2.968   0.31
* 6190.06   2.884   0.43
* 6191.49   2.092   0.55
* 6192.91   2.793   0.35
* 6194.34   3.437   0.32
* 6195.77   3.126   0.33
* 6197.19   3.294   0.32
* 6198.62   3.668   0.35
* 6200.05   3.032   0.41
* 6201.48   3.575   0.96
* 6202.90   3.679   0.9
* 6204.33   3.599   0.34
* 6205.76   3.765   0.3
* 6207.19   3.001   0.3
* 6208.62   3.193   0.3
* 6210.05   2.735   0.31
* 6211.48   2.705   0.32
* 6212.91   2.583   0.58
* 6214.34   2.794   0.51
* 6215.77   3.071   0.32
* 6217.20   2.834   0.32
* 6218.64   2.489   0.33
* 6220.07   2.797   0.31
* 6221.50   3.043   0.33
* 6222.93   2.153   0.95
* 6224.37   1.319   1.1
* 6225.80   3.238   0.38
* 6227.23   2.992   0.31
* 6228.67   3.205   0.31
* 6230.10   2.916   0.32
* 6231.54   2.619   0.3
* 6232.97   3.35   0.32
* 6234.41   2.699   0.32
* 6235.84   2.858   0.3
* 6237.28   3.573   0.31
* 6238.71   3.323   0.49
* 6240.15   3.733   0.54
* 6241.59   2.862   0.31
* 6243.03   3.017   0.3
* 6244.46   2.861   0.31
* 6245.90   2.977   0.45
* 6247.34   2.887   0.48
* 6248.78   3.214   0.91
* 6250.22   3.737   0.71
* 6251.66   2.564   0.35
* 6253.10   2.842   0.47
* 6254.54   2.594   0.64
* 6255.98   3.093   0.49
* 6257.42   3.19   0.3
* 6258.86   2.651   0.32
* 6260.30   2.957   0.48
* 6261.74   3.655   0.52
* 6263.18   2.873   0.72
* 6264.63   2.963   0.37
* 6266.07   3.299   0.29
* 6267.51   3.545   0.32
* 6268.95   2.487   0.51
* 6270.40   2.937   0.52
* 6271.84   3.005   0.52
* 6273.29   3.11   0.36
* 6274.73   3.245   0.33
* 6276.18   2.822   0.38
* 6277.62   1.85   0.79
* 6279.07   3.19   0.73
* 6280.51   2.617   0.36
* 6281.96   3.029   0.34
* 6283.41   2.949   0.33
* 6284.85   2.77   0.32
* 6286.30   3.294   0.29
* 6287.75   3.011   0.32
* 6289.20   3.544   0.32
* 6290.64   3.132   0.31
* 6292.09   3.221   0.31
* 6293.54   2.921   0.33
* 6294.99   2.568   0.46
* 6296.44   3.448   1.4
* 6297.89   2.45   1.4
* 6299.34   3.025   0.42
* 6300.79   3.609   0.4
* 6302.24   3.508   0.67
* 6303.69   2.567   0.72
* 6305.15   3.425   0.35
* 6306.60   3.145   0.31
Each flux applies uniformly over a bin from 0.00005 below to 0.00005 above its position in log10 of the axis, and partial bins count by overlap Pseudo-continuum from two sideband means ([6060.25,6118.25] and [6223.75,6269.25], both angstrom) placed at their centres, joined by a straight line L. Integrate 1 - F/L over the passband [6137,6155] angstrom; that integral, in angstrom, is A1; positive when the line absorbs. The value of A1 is -1.0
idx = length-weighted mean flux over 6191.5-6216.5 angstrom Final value 3.15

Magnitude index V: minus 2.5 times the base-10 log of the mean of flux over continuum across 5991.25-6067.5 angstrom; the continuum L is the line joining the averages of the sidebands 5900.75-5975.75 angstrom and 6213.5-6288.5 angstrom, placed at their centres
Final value -0.058 mag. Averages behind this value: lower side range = 3.3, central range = 3.37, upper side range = 2.94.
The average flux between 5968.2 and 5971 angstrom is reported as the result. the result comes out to 2.99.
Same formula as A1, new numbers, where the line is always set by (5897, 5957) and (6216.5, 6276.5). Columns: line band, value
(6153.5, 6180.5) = 1.3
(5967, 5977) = 0.7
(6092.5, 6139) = -1.4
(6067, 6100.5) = -1.6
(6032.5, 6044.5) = -0.5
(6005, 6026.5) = -0.9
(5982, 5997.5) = 0.4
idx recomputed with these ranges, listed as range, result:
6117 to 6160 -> 3.27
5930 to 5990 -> 3.25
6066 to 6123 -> 3.25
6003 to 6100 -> 3.36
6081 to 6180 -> 3.16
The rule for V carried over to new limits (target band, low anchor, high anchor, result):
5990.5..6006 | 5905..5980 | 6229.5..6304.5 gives -0.033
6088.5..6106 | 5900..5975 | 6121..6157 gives 0.054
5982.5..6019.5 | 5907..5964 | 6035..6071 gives 0.023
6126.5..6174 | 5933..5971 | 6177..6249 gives -0.004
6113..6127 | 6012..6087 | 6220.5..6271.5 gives -0.027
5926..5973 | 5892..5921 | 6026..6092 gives -0.025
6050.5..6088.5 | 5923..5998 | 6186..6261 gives -0.049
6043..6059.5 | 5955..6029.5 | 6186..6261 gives -0.061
